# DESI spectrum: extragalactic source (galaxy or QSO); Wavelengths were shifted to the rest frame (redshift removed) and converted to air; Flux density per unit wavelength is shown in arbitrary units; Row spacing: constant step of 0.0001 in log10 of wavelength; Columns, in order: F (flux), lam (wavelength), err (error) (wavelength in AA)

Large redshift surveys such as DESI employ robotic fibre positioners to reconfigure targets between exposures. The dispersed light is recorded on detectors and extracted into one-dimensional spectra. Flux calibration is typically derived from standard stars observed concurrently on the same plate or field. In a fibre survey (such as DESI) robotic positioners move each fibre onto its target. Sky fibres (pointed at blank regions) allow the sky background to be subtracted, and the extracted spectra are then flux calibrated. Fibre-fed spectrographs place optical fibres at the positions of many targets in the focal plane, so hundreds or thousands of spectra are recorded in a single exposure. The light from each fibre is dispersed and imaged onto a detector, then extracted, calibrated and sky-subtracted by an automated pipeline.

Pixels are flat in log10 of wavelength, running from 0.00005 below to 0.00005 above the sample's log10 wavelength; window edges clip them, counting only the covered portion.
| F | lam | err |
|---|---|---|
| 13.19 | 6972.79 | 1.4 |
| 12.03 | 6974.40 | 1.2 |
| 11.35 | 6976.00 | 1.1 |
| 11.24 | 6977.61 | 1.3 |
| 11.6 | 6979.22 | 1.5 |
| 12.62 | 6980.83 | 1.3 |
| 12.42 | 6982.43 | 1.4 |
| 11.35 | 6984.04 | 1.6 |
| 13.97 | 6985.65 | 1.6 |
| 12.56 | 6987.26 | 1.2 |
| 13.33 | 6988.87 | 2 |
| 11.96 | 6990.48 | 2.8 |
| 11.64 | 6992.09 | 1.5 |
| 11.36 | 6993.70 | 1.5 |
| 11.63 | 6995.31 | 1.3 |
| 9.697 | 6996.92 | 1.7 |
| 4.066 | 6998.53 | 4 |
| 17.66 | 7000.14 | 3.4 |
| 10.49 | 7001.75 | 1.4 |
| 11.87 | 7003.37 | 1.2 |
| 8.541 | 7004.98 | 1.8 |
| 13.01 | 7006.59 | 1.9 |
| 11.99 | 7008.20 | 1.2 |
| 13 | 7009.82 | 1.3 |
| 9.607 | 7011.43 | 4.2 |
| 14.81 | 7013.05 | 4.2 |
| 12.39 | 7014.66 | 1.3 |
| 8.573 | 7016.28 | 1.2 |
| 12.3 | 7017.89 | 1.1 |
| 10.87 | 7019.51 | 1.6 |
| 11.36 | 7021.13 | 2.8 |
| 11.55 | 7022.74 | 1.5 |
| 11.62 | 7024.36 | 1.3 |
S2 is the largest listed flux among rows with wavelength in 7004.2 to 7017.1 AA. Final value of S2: 14.81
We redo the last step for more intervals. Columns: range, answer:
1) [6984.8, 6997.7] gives 13.97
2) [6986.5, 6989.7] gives 13.33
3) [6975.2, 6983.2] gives 12.62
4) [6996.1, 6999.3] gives 9.697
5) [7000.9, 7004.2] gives 11.87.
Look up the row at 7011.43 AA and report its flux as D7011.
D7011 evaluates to 9.607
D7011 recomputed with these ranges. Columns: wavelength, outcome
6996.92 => 9.697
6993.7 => 11.36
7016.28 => 8.573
